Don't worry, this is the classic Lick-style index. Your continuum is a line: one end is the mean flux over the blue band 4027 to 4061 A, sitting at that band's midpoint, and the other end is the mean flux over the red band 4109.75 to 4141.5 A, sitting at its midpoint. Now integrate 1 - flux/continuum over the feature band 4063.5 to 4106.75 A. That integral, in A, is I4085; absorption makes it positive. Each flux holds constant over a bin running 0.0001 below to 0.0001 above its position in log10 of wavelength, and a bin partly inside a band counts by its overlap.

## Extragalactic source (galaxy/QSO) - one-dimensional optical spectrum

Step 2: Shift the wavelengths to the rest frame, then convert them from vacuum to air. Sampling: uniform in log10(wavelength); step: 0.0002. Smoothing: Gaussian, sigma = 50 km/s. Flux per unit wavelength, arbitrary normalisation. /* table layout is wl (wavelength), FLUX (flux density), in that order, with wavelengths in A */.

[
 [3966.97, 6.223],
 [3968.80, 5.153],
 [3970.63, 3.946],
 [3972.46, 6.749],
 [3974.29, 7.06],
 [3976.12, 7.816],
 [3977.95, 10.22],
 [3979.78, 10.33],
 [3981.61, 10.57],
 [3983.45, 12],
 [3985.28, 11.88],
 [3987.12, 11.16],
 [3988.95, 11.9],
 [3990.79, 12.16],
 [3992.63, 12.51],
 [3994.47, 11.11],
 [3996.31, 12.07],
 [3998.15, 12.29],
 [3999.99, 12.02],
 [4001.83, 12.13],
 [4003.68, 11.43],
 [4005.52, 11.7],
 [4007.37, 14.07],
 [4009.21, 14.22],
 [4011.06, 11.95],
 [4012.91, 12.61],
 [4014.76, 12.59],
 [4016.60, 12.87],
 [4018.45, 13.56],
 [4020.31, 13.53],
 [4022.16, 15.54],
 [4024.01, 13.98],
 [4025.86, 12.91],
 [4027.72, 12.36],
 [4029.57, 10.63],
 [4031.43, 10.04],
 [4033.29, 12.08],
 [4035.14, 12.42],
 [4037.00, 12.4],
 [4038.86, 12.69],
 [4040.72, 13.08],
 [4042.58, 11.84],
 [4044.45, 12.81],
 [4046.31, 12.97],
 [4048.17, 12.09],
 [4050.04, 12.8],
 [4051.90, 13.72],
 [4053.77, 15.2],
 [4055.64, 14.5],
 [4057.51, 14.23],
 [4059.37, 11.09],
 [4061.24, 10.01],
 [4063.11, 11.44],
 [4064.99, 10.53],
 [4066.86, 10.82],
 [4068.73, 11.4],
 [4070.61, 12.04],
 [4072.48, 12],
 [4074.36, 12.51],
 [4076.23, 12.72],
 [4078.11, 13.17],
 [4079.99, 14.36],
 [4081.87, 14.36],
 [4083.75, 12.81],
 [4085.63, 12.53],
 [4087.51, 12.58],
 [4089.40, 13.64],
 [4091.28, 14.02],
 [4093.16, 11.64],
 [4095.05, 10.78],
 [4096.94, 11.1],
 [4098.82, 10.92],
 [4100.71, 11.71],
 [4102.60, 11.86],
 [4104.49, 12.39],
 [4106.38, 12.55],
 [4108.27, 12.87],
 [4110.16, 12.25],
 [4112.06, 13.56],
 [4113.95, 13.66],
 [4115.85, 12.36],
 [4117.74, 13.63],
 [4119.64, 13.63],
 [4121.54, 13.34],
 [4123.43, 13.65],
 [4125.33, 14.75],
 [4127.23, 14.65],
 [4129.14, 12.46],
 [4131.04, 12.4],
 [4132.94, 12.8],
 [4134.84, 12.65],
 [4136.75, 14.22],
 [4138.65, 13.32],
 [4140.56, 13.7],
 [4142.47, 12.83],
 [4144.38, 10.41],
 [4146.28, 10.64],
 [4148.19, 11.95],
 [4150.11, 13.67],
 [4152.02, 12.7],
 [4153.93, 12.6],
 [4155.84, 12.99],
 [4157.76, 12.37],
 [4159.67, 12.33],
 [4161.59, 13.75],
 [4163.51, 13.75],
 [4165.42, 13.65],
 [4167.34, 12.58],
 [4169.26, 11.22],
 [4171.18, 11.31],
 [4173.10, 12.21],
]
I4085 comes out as 2.3 A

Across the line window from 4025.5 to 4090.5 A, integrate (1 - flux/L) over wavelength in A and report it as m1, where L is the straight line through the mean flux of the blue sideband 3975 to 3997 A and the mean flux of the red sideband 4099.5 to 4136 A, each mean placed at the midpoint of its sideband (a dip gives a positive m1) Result -1.8 A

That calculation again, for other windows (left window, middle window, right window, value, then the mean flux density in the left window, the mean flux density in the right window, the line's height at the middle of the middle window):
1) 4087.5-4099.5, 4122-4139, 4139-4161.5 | -1.53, 12.1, 12.5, 12.3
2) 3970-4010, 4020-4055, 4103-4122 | -3.21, 10.9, 13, 11.7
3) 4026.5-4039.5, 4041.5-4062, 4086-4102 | -1.70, 11.8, 12.1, 11.9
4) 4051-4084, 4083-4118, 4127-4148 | 0.49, 12.6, 12.6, 12.6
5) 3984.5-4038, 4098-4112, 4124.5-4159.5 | 0.58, 12.4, 12.8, 12.7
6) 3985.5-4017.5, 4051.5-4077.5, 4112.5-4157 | 0.69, 12.3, 13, 12.6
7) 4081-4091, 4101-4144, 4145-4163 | -0.81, 13.2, 12.5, 12.9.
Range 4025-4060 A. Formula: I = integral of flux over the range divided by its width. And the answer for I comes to 12.6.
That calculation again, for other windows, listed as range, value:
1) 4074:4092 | 13.3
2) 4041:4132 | 12.7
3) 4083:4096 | 12.6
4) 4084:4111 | 12.2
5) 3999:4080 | 12.5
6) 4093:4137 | 12.7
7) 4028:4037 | 11.5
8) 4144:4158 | 12.2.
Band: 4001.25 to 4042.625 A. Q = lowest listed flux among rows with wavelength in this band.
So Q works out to 10.04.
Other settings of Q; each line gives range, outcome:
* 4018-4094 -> 10.01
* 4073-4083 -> 12.51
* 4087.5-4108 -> 10.78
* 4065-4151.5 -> 10.41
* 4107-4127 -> 12.25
